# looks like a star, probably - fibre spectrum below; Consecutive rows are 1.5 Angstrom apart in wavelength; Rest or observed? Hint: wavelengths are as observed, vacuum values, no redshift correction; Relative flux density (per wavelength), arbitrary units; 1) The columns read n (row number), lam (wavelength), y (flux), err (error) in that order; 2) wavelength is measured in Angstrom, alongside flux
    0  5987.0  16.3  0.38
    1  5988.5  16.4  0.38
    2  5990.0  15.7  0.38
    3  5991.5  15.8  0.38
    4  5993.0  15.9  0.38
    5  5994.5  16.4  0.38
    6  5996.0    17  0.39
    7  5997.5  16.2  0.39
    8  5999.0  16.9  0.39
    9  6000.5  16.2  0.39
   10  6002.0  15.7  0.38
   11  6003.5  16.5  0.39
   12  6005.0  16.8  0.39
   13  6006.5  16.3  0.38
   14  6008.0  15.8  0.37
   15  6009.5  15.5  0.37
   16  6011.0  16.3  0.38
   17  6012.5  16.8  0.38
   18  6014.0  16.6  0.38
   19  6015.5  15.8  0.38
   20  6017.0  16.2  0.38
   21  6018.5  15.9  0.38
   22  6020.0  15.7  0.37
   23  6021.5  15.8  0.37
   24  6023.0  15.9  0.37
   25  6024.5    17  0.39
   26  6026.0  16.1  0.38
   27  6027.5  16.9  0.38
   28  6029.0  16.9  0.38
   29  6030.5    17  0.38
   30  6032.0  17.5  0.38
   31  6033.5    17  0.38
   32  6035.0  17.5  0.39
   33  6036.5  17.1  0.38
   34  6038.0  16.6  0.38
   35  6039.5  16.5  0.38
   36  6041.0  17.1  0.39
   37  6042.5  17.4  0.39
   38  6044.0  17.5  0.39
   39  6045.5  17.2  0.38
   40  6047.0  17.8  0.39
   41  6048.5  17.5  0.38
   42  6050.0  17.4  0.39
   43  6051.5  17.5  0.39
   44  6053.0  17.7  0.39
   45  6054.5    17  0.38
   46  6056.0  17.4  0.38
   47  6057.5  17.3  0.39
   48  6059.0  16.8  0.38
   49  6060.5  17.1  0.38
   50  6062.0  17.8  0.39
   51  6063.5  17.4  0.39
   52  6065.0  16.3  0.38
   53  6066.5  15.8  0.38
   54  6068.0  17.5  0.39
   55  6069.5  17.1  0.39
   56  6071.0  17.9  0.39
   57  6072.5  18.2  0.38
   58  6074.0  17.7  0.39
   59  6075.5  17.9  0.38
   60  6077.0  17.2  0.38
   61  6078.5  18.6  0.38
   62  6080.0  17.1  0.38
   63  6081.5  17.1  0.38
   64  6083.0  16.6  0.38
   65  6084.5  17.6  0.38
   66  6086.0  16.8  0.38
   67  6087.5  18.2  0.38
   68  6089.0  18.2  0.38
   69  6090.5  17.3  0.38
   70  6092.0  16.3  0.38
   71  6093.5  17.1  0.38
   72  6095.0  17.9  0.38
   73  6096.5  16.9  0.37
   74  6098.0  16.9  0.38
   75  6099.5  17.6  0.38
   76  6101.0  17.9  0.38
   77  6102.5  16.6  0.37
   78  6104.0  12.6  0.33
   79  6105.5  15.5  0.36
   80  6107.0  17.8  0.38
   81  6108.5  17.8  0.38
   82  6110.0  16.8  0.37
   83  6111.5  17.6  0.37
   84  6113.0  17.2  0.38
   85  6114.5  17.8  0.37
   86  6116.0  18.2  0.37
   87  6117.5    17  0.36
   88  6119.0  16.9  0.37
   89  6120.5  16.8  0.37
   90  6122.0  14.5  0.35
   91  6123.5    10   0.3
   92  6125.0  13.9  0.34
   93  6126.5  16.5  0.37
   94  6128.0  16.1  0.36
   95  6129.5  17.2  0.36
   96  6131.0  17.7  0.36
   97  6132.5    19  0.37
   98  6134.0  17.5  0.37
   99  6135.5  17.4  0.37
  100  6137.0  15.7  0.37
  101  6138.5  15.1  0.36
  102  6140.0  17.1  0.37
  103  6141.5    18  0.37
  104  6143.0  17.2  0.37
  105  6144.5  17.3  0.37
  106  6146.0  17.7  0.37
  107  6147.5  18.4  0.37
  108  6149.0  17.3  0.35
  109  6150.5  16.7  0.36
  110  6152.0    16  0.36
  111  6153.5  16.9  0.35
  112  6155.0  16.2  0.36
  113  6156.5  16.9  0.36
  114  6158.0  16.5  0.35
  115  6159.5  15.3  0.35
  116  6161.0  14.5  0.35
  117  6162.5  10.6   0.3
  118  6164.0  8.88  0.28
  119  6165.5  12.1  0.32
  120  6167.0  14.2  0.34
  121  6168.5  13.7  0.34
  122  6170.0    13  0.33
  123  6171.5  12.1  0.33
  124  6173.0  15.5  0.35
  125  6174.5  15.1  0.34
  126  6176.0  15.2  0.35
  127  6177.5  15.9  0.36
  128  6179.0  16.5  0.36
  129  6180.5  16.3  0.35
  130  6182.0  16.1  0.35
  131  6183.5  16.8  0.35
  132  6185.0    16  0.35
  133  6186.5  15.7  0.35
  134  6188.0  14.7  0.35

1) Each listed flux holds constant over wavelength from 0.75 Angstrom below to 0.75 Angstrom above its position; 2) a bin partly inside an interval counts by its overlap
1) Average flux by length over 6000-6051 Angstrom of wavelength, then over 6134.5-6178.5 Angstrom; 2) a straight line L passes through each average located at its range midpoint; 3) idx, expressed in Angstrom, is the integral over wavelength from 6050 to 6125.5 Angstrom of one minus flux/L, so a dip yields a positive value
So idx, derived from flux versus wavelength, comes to -4.2 Angstrom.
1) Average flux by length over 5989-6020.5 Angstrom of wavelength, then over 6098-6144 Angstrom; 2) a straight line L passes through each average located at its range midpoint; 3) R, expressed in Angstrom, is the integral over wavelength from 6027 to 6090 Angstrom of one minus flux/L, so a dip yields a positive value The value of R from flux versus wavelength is -3.6 Angstrom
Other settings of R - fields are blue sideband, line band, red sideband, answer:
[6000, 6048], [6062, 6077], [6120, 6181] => -1.0 Angstrom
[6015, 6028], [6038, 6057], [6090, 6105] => -1.1 Angstrom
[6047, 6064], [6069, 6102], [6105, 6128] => -1.2 Angstrom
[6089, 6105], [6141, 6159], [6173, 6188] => -1.0 Angstrom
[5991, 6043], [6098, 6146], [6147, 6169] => -4.1 Angstrom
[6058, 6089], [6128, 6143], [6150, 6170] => -1.9 Angstrom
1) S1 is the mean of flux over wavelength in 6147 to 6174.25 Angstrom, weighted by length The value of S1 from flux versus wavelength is 14.7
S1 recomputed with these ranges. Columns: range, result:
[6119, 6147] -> 16.4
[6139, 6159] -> 17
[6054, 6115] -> 17.2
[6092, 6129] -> 16.4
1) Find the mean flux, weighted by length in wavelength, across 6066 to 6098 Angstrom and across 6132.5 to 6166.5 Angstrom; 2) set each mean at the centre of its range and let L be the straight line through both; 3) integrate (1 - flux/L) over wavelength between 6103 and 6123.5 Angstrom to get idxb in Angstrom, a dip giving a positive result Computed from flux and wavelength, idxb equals 0.4 Angstrom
